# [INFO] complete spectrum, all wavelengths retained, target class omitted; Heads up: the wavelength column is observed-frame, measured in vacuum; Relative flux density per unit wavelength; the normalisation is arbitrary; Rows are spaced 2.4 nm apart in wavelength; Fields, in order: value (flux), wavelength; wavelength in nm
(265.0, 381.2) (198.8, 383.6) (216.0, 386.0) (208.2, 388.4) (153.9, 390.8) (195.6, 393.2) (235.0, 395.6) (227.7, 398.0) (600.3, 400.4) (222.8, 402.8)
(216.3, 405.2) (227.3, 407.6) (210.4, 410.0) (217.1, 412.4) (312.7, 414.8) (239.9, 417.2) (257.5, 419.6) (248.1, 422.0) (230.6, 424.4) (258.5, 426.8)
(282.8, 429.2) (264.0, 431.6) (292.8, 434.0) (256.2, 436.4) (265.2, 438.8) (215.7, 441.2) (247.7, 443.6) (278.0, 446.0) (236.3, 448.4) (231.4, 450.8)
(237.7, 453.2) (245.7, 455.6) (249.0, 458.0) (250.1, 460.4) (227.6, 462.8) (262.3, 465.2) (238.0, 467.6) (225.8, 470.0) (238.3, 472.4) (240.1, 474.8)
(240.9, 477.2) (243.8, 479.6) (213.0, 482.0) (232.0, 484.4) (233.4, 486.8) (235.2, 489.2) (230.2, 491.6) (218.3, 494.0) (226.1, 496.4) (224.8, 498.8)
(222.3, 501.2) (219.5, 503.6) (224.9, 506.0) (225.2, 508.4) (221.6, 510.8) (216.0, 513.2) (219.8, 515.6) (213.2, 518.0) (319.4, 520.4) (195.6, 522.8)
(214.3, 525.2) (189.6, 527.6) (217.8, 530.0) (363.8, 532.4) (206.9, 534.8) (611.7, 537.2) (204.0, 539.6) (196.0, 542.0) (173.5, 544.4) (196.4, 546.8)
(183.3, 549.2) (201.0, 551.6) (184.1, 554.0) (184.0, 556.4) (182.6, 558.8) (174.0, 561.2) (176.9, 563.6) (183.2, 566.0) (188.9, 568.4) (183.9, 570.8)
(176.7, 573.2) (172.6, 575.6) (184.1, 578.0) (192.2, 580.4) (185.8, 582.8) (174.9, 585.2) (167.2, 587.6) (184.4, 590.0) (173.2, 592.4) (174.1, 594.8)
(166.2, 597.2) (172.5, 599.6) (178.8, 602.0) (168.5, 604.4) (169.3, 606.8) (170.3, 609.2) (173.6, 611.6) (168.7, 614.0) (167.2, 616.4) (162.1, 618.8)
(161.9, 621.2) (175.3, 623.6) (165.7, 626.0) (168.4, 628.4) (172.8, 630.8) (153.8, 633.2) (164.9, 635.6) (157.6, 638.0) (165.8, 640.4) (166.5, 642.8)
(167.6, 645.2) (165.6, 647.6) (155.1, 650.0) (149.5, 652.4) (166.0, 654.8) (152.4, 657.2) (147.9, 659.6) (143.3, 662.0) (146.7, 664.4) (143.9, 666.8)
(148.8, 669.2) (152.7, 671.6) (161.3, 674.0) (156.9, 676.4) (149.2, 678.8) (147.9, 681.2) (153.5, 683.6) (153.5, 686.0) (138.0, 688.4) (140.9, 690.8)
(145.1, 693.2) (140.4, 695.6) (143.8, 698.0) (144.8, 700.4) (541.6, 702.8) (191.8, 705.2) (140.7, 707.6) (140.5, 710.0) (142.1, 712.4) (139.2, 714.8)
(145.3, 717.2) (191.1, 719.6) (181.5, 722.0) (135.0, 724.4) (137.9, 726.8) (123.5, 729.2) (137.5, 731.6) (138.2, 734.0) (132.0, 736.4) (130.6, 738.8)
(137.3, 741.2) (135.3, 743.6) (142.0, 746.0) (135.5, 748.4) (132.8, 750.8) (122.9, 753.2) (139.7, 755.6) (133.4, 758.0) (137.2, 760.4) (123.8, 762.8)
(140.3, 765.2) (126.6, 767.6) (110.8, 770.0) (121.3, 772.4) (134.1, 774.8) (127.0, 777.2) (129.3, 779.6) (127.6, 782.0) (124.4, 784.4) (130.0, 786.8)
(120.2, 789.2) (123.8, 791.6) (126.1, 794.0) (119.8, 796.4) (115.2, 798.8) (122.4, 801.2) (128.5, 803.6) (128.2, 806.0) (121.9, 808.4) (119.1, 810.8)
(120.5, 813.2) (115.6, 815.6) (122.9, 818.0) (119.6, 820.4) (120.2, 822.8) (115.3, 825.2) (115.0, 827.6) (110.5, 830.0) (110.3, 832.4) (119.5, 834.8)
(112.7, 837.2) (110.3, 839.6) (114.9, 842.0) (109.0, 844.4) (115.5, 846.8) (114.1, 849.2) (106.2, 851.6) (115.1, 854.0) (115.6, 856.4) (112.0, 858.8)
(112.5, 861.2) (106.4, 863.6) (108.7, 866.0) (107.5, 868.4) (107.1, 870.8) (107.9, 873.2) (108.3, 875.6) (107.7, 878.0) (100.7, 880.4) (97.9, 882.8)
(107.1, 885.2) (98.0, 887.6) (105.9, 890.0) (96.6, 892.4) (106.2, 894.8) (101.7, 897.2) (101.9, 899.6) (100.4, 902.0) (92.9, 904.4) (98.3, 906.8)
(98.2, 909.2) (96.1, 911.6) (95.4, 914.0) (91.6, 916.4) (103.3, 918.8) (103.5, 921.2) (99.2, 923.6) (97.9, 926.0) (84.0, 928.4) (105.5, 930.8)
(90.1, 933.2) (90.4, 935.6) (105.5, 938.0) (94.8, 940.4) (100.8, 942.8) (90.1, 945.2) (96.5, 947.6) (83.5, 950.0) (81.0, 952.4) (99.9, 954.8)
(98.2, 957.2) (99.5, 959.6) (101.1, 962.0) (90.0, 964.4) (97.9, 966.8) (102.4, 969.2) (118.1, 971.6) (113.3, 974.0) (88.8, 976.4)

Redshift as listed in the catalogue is 0.072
